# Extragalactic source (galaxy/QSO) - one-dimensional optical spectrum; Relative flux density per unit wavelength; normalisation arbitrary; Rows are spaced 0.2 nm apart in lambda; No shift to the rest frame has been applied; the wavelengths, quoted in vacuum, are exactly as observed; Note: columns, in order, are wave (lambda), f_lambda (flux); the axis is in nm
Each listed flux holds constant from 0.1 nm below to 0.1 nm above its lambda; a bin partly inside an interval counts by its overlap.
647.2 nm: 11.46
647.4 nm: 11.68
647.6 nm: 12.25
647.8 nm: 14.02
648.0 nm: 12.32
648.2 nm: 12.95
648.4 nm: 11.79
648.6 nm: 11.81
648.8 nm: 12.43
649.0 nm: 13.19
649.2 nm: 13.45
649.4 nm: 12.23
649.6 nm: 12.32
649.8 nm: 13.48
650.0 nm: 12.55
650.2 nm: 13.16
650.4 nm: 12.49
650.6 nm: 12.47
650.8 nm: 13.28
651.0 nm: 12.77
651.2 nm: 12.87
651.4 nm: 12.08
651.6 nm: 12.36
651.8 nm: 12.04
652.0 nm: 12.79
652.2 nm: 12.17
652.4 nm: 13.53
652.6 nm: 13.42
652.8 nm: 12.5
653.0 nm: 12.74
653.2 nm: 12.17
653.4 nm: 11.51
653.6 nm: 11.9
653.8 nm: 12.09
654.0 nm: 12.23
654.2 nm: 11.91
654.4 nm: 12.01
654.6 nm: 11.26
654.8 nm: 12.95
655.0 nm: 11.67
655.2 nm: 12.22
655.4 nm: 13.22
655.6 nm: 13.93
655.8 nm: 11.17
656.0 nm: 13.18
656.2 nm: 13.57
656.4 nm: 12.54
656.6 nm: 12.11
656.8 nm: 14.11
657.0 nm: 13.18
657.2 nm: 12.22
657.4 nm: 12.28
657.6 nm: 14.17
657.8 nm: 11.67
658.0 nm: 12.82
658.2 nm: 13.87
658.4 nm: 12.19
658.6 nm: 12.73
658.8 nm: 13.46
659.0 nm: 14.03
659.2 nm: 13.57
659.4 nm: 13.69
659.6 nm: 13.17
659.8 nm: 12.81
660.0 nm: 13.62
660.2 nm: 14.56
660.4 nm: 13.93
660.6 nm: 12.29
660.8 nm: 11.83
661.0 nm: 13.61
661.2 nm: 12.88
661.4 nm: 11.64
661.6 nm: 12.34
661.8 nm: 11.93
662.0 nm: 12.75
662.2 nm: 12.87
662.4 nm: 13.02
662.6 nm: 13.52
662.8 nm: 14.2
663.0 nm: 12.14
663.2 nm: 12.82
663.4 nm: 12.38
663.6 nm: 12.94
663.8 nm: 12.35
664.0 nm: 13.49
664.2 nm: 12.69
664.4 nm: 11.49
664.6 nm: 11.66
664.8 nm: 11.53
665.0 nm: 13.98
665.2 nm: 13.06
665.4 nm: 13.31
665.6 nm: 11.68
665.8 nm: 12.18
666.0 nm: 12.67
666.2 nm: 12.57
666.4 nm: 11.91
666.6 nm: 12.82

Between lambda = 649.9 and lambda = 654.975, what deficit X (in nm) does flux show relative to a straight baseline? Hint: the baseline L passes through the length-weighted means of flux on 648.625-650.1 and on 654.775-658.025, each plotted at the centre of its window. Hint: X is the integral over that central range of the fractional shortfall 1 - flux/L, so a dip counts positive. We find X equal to 0.13 nm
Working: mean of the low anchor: 12.8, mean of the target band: 12.4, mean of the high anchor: 12.8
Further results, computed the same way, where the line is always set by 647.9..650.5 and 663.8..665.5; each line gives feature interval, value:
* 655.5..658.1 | -0.044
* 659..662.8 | -0.129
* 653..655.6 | 0.091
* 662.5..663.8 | -0.033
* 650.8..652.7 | -0.011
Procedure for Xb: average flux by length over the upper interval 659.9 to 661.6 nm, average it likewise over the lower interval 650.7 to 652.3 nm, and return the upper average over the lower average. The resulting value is 1.0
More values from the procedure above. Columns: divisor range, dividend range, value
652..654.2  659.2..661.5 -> 1.06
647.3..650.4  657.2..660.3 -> 1.05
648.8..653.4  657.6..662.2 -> 1.02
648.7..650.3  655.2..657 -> 1.01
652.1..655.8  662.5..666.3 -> 1.02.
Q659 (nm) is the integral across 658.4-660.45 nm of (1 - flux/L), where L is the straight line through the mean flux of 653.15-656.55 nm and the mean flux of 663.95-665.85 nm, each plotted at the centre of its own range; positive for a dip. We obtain -0.18 nm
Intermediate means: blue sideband 12.3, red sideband 12.5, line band 13.5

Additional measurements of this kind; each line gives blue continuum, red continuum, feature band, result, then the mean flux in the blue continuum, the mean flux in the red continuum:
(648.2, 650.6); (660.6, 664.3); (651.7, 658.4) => 0.05 nm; 12.6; 12.7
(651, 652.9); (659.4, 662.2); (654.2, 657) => 0.03 nm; 12.6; 12.9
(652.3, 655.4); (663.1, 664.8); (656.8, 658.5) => -0.07 nm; 12.3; 12.4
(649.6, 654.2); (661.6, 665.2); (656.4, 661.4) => -0.17 nm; 12.6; 12.7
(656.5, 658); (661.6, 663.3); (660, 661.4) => -0.03 nm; 12.8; 12.9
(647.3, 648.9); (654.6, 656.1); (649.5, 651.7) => -0.05 nm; 12.4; 12.5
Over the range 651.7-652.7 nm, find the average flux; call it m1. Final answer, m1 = 12.8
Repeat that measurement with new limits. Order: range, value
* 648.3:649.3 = 12.5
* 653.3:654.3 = 11.9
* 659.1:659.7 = 13.5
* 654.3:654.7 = 11.6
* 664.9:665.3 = 13.5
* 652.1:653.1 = 12.9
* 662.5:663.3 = 13.2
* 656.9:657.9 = 12.7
